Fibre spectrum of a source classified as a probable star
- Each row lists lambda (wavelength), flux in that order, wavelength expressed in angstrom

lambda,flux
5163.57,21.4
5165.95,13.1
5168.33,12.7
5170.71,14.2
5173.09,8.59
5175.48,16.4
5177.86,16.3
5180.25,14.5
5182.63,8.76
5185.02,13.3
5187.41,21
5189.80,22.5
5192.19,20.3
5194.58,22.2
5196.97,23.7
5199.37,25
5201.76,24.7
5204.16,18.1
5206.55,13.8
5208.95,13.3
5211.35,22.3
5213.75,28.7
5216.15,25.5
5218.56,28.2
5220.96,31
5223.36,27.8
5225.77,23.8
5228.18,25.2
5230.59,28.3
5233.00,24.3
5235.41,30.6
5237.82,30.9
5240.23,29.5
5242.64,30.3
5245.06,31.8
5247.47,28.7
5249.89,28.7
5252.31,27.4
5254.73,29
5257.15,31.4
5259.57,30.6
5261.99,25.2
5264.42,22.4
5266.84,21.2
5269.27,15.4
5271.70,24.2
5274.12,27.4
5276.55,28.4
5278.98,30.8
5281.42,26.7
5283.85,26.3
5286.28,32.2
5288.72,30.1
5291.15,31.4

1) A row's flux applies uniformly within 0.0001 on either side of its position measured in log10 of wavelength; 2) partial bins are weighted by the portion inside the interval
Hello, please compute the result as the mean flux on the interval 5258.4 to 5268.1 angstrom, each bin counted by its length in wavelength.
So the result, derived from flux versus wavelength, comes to 24.8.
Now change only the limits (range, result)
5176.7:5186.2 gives 13.2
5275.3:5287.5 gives 28.9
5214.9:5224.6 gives 28.1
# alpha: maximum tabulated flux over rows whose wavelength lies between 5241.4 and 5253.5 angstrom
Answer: 31.8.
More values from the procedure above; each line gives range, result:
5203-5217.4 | 28.7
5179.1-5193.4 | 22.5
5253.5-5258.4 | 31.4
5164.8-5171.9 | 14.2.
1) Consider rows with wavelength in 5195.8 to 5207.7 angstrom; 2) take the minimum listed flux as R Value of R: 13.8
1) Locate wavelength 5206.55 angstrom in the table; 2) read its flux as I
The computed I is 13.8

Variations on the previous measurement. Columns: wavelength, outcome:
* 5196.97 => 23.7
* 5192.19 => 20.3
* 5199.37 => 25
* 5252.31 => 27.4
